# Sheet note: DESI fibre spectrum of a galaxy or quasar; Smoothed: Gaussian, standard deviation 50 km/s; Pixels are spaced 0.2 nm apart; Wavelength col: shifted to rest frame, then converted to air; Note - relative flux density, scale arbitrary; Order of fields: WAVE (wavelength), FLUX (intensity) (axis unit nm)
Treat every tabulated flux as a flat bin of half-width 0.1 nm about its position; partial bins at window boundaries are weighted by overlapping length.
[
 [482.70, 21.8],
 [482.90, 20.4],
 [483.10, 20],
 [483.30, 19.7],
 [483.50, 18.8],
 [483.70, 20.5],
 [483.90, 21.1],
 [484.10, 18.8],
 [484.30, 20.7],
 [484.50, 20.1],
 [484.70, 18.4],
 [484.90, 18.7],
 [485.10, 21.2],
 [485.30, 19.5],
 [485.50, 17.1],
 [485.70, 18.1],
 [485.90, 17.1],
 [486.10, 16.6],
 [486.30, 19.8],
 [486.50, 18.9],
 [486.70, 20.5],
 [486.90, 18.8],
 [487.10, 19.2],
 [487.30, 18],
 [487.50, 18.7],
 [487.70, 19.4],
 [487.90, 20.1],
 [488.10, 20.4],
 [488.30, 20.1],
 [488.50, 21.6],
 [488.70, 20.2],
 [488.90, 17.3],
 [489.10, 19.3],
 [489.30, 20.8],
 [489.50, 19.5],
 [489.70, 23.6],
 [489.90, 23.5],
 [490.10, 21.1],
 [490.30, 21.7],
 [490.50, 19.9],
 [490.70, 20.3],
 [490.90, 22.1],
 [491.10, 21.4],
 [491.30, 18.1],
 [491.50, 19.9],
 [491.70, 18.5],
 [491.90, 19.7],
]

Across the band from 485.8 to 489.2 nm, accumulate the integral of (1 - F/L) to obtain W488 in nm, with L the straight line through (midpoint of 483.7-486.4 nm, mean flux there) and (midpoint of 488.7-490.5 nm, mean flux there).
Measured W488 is 0.137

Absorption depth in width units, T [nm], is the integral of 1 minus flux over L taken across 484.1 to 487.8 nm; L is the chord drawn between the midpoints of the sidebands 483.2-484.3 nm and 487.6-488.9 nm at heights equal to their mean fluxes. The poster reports 0.19 nm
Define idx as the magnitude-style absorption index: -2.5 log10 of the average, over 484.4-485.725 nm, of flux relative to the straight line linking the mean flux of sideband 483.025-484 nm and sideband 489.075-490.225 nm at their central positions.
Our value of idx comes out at 0.07 mag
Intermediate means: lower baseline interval 20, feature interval 19.1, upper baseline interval 21.4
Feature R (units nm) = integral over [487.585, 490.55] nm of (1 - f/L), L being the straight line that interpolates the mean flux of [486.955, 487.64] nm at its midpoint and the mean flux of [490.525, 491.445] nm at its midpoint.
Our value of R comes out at -0.16 nm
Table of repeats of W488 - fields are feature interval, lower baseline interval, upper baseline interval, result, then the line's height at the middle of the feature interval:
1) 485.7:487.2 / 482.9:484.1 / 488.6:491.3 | 0.122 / 20.3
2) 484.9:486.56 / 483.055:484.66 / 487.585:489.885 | 0.126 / 20.1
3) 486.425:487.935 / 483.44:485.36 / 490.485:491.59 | 0.064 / 20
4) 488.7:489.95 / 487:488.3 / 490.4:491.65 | -0.046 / 19.8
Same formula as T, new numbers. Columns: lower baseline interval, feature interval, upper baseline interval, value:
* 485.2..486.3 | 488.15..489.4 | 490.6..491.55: -0.04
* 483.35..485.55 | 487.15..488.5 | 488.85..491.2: 0.05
